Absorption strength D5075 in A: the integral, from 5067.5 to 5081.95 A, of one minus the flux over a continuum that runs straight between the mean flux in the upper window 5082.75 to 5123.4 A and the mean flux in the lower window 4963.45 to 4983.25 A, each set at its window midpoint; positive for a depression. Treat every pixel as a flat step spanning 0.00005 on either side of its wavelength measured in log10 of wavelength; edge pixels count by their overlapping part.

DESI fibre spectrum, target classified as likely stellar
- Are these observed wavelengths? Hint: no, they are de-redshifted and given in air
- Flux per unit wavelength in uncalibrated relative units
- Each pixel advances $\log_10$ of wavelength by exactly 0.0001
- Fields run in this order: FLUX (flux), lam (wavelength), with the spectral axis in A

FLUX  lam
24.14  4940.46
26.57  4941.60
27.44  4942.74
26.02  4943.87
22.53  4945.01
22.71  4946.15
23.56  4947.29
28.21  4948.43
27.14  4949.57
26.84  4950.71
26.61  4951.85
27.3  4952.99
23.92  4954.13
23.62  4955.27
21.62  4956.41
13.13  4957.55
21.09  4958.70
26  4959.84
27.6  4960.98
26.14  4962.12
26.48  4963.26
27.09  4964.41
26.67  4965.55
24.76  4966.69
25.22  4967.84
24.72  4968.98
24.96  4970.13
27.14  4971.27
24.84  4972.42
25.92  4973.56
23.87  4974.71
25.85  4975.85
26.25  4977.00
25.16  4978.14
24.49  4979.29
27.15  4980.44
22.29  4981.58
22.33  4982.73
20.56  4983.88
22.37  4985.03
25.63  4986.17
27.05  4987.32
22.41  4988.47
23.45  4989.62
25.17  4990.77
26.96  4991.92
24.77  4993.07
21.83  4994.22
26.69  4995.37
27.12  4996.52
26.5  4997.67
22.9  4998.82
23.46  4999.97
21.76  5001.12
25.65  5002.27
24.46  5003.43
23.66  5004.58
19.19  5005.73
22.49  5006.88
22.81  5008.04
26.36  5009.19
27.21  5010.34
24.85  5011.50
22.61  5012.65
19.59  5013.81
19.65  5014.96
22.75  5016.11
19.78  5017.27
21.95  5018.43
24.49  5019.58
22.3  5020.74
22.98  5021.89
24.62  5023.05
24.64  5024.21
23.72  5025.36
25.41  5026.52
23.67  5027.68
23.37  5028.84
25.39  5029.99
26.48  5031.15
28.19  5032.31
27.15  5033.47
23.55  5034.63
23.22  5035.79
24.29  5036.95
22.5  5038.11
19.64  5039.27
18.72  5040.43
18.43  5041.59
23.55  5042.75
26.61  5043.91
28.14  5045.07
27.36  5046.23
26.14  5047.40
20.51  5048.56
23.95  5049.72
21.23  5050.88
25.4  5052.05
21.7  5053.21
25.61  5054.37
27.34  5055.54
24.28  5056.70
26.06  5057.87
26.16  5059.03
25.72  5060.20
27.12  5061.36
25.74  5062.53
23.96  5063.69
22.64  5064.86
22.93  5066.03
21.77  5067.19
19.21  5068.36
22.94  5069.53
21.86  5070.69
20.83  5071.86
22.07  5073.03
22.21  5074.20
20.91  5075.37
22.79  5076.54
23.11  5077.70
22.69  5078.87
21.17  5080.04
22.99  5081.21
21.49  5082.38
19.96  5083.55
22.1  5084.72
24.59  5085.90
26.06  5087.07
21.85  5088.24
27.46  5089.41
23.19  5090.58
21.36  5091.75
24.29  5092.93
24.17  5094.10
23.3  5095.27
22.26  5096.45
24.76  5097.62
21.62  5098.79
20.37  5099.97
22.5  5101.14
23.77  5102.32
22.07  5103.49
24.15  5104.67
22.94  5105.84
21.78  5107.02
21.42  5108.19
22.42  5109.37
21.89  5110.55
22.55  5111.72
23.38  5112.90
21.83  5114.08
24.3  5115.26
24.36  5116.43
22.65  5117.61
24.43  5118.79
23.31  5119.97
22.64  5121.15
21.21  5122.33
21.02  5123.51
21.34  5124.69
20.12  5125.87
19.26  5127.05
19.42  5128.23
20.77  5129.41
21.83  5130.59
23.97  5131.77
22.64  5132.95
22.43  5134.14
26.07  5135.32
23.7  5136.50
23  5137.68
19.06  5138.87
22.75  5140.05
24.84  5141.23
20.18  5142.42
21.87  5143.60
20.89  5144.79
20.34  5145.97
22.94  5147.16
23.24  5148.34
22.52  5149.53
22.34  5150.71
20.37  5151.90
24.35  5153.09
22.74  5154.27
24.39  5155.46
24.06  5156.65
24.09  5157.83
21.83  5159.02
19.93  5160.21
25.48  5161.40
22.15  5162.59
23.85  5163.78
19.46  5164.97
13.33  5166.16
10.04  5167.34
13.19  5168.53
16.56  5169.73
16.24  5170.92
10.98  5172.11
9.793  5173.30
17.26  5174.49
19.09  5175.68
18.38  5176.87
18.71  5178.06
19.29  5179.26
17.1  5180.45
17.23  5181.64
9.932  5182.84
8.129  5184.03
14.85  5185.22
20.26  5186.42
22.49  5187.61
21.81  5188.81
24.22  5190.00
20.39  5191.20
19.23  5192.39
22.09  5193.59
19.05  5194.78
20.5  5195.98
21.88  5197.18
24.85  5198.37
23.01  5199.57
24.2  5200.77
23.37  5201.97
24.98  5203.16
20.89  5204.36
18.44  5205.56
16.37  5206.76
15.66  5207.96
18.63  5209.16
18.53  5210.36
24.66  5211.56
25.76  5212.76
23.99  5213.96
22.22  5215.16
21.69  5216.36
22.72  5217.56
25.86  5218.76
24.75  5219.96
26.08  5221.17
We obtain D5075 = 1.0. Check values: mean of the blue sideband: 25.2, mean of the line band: 21.9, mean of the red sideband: 22.9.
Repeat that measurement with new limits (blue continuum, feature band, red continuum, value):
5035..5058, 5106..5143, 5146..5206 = -1.72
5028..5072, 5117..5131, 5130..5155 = 0.79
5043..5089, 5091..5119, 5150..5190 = -1.48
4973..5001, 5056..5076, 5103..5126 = -0.03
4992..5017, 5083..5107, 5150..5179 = -2.30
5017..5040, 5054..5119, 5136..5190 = -3.45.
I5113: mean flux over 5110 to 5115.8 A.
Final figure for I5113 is 22.8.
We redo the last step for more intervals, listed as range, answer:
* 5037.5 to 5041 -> 20.3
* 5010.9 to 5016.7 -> 21.9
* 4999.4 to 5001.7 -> 22.6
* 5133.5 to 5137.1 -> 24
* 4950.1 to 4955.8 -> 25.7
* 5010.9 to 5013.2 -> 23.7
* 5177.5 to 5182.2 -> 18.1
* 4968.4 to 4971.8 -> 25.6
